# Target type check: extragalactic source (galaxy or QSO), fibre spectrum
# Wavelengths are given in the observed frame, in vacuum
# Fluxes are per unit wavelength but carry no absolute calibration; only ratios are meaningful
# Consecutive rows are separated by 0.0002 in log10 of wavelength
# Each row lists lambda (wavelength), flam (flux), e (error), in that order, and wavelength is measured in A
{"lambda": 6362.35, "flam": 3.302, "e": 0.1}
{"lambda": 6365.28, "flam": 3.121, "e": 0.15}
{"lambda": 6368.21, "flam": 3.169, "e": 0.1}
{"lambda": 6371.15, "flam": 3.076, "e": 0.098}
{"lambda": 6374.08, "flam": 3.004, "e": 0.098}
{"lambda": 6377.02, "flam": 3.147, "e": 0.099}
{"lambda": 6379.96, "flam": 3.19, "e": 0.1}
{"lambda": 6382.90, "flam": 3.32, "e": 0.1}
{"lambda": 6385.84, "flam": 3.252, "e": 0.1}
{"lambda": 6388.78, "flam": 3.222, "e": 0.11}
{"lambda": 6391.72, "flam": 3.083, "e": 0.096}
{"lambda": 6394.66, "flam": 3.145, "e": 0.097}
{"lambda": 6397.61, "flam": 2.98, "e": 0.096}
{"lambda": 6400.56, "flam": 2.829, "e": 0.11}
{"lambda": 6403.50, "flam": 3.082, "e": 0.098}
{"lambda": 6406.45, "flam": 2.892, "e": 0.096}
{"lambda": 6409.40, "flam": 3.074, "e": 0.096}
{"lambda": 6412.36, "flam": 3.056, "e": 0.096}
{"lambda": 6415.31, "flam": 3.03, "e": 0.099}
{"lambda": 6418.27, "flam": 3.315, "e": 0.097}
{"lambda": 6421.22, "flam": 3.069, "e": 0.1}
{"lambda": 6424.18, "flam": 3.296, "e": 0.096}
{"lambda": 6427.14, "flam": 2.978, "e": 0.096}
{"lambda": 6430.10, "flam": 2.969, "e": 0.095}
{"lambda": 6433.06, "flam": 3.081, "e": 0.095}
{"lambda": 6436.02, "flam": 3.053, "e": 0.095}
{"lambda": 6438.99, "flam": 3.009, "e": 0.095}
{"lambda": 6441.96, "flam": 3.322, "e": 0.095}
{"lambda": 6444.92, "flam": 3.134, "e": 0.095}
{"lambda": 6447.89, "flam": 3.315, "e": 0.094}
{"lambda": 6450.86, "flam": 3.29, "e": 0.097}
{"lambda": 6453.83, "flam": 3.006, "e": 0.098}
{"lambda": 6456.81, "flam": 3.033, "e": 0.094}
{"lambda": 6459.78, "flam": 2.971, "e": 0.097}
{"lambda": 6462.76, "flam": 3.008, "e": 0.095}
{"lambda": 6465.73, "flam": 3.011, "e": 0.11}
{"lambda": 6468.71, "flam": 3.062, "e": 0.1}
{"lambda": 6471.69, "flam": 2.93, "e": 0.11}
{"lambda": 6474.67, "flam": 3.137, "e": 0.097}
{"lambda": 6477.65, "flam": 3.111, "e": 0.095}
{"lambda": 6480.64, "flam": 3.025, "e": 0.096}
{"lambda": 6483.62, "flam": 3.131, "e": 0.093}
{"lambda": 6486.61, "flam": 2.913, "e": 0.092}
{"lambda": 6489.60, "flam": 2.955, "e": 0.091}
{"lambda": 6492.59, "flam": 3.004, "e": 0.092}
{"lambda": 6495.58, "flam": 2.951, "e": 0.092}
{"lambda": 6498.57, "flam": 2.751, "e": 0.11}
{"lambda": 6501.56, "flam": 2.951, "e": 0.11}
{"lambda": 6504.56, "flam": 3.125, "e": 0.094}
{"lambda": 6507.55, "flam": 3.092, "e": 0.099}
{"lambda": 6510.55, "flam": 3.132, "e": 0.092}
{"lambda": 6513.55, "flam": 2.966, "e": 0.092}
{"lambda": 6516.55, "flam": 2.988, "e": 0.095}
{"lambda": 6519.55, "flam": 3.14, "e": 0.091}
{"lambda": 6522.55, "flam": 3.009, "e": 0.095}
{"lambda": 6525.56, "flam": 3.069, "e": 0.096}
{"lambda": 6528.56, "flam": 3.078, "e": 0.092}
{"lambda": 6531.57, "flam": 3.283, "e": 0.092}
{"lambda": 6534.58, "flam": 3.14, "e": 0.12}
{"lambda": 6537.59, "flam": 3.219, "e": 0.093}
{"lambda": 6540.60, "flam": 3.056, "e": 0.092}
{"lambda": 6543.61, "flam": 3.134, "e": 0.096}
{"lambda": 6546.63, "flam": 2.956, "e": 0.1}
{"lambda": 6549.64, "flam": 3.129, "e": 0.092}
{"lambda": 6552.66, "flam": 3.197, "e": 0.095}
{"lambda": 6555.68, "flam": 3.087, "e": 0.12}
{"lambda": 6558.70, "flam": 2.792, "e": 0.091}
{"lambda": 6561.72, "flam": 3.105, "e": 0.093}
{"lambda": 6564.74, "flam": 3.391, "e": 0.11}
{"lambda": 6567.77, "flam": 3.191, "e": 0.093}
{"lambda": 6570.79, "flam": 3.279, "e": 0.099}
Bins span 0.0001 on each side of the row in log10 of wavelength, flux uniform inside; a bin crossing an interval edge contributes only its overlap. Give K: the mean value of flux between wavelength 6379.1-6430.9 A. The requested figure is 3.1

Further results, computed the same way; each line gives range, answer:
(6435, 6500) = 3.05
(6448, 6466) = 3.08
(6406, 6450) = 3.11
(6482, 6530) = 3.02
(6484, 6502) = 2.93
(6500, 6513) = 3.07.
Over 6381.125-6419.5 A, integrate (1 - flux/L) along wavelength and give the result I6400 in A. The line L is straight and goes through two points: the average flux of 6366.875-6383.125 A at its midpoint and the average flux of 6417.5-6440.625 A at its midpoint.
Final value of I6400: 0.2 A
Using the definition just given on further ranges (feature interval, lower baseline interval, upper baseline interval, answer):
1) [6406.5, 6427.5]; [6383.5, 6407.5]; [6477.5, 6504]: -0.4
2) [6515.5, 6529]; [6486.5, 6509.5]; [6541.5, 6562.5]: -0.2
